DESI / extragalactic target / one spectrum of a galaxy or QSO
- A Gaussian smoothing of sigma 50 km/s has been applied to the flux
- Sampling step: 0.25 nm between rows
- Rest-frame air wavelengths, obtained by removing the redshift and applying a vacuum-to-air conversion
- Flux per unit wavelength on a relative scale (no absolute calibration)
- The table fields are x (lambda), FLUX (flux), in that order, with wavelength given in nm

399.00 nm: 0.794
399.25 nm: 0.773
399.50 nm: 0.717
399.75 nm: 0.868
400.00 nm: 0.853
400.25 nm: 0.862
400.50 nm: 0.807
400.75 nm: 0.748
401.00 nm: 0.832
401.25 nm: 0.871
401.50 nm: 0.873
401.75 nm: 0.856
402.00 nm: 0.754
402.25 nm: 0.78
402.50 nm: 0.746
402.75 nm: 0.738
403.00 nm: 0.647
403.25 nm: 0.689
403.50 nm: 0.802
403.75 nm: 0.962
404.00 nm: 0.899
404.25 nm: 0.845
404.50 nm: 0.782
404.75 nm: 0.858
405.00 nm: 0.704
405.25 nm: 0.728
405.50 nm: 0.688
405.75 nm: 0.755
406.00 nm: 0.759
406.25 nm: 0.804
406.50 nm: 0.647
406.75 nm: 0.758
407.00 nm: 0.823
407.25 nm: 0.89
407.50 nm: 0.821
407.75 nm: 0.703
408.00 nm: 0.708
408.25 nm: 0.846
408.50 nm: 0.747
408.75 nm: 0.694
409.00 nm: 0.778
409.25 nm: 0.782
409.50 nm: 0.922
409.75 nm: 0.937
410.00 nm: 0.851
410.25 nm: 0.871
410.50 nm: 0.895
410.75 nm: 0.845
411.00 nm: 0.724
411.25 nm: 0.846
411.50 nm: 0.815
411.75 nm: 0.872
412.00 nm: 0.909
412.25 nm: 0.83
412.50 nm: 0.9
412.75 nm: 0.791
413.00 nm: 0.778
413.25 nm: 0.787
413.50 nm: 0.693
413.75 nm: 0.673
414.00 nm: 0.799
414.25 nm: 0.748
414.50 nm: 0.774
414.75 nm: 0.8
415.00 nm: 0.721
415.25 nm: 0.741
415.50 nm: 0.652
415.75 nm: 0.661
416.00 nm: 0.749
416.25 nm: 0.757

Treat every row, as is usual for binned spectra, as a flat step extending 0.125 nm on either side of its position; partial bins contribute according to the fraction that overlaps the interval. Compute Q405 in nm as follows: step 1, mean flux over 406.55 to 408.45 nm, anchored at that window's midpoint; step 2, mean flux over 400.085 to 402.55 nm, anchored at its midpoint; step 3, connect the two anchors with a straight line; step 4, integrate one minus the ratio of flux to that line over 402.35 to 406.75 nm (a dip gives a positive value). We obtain 0.177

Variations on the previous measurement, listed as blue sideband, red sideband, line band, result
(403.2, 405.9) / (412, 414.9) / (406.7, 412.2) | -0.223 nm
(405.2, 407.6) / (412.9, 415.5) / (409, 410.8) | -0.257 nm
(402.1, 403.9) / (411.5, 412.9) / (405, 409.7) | 0.225 nm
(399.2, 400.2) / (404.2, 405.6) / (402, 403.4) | 0.106 nm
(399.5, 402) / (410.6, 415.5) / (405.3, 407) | 0.148 nm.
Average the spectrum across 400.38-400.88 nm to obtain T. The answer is 0.778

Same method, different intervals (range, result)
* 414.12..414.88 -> 0.774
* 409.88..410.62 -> 0.872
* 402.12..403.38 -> 0.72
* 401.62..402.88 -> 0.775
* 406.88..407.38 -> 0.856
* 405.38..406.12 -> 0.734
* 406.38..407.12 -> 0.743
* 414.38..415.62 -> 0.738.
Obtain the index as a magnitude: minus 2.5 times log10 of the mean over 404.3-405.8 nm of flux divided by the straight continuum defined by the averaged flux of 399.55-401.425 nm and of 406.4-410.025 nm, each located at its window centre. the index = 0.07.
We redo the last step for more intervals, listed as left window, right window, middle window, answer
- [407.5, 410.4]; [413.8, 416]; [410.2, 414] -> -0.06 mag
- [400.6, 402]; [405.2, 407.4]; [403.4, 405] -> -0.07 mag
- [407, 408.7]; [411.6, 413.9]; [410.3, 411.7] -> -0.04 mag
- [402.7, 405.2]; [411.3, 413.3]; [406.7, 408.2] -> 0.03 mag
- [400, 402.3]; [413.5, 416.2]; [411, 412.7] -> -0.13 mag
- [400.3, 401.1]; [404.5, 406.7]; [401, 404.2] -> -0.03 mag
